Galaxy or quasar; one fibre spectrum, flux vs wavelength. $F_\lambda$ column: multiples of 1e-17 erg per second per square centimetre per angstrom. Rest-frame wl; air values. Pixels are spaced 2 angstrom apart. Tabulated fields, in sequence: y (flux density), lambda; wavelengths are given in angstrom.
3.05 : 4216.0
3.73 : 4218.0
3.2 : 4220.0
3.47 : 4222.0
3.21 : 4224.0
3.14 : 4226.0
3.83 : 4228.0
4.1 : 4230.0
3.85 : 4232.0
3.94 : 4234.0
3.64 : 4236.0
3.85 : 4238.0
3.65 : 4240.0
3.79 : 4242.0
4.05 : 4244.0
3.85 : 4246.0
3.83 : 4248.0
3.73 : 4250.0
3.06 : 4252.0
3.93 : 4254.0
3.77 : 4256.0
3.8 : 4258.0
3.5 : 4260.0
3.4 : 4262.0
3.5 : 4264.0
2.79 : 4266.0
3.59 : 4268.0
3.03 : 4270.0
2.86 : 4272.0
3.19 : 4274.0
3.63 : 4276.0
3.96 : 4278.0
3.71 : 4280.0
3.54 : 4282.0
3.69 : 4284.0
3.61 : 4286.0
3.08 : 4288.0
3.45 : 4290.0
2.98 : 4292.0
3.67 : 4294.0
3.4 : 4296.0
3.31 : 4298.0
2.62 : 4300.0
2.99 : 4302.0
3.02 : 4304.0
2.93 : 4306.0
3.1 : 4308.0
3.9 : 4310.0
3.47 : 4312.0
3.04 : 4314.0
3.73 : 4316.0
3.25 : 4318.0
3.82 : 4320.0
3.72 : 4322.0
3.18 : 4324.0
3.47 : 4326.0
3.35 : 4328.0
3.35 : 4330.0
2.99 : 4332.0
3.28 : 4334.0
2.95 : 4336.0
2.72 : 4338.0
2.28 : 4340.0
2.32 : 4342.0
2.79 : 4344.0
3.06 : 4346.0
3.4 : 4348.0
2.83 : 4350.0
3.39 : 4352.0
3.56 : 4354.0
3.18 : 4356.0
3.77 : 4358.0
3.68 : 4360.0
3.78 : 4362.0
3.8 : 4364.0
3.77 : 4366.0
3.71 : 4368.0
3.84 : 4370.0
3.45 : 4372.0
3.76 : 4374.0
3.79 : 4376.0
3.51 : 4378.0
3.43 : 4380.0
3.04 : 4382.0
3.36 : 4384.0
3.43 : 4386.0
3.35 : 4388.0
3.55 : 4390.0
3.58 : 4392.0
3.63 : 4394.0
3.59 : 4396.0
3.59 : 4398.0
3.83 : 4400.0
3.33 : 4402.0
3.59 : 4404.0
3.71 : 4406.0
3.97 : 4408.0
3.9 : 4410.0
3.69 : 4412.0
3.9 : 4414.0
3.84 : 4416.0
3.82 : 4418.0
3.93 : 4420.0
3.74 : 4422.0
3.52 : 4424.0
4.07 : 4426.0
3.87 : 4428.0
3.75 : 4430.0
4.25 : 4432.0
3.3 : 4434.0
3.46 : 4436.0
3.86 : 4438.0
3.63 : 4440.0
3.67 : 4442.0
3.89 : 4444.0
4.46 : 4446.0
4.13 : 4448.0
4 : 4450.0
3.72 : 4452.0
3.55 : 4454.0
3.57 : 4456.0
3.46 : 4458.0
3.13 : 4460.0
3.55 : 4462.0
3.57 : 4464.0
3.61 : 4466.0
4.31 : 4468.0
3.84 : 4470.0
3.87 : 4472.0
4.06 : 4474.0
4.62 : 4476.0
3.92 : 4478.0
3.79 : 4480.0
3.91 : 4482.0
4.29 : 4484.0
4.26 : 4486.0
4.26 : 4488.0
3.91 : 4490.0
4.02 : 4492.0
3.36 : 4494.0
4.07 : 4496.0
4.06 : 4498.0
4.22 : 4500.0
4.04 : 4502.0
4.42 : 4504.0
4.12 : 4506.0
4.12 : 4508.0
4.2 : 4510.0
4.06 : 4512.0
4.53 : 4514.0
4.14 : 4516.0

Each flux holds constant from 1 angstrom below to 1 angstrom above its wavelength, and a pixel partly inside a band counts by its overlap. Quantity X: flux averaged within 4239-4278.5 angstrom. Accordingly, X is 3.54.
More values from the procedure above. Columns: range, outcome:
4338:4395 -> 3.38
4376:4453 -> 3.71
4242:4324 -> 3.44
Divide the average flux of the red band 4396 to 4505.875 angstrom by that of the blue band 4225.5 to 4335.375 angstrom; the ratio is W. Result 1.11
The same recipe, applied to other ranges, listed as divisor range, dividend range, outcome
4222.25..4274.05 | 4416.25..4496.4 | 1.08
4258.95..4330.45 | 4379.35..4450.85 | 1.11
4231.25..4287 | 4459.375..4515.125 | 1.12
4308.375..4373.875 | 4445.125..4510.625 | 1.18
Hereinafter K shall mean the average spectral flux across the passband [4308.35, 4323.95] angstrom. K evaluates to 3.52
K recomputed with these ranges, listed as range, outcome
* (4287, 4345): 3.18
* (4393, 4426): 3.73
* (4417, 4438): 3.78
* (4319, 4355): 3.14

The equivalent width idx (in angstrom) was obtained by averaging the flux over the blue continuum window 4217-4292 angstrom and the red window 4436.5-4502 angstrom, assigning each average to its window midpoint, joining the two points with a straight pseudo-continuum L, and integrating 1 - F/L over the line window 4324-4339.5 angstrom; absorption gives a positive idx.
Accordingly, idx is 2.3 angstrom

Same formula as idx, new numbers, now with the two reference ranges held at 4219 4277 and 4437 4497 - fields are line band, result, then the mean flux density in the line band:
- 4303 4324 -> 1.5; 3.39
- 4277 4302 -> 1.5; 3.4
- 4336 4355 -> 4.0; 2.93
